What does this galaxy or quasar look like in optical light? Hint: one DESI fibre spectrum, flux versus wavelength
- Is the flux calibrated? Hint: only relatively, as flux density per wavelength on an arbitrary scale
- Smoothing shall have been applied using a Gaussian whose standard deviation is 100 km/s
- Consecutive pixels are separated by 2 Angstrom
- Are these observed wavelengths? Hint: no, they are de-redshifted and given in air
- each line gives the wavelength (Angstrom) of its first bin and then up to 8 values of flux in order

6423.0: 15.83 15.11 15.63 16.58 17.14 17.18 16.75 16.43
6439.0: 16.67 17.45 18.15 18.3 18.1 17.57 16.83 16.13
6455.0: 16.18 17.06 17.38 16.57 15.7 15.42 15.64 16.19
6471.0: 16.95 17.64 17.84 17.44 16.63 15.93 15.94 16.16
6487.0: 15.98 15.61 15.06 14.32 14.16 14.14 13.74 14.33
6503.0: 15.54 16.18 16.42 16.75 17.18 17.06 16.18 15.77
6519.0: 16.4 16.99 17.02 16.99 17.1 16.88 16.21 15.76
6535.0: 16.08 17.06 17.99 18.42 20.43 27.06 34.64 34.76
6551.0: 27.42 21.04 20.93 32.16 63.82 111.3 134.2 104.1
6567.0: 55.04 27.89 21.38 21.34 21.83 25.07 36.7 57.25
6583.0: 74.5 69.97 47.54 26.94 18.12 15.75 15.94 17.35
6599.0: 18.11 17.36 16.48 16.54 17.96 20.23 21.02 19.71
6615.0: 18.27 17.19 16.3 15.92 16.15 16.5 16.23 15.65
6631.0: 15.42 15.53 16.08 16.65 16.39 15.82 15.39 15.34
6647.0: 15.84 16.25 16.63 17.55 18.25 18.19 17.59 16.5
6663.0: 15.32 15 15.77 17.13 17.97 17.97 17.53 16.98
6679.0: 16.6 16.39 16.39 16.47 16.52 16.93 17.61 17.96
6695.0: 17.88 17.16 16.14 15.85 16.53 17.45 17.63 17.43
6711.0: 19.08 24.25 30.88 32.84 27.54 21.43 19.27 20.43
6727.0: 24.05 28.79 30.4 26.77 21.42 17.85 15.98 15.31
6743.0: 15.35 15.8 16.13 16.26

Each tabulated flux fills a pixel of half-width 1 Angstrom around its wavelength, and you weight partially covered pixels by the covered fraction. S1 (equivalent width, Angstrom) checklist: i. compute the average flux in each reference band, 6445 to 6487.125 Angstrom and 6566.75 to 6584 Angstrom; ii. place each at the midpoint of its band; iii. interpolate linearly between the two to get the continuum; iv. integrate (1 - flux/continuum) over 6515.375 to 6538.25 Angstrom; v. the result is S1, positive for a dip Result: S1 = 9.3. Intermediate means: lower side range 16.7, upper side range 37.1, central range 16.6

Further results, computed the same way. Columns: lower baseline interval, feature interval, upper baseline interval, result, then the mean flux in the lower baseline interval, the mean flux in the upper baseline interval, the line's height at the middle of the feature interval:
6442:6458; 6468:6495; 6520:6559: 4.0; 17.3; 22.4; 19.1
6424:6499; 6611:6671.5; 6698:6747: 9.3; 16.4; 21.1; 19.6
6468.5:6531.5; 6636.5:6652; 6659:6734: 2.2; 16.1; 19.6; 18.7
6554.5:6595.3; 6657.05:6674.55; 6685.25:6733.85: 7.7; 48.6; 21.2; 30.1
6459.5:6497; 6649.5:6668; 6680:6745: 2.3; 16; 20.1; 19.2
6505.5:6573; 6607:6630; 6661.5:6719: 6.5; 31.2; 18.4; 24.5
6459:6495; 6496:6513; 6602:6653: 0.7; 16.2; 16.8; 16.3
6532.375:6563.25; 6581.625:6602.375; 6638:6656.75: -3.1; 36.3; 16.5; 27.5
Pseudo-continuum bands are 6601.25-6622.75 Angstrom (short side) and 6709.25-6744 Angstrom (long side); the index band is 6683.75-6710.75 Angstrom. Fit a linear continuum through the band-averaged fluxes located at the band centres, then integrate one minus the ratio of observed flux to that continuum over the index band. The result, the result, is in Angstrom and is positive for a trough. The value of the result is 5.7 Angstrom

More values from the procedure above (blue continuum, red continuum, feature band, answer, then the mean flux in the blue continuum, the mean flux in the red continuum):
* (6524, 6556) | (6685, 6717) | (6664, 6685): 2.8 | 21.2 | 19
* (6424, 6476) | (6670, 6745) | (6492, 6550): -1.1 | 16.8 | 19.8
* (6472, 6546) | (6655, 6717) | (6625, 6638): 1.2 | 16.7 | 18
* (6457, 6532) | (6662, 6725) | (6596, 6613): -0.6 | 16.2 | 18.7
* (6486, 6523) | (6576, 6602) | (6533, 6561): -4.6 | 15.7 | 33.9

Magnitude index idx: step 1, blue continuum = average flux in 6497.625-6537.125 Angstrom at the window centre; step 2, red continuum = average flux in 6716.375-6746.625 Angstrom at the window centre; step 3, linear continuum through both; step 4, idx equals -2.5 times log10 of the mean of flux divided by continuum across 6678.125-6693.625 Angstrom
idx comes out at 0.23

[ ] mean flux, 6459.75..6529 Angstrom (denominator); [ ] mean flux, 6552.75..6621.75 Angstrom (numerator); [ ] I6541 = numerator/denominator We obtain 2.24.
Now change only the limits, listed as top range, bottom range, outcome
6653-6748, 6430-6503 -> 1.17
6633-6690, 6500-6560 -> 0.79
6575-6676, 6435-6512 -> 1.31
